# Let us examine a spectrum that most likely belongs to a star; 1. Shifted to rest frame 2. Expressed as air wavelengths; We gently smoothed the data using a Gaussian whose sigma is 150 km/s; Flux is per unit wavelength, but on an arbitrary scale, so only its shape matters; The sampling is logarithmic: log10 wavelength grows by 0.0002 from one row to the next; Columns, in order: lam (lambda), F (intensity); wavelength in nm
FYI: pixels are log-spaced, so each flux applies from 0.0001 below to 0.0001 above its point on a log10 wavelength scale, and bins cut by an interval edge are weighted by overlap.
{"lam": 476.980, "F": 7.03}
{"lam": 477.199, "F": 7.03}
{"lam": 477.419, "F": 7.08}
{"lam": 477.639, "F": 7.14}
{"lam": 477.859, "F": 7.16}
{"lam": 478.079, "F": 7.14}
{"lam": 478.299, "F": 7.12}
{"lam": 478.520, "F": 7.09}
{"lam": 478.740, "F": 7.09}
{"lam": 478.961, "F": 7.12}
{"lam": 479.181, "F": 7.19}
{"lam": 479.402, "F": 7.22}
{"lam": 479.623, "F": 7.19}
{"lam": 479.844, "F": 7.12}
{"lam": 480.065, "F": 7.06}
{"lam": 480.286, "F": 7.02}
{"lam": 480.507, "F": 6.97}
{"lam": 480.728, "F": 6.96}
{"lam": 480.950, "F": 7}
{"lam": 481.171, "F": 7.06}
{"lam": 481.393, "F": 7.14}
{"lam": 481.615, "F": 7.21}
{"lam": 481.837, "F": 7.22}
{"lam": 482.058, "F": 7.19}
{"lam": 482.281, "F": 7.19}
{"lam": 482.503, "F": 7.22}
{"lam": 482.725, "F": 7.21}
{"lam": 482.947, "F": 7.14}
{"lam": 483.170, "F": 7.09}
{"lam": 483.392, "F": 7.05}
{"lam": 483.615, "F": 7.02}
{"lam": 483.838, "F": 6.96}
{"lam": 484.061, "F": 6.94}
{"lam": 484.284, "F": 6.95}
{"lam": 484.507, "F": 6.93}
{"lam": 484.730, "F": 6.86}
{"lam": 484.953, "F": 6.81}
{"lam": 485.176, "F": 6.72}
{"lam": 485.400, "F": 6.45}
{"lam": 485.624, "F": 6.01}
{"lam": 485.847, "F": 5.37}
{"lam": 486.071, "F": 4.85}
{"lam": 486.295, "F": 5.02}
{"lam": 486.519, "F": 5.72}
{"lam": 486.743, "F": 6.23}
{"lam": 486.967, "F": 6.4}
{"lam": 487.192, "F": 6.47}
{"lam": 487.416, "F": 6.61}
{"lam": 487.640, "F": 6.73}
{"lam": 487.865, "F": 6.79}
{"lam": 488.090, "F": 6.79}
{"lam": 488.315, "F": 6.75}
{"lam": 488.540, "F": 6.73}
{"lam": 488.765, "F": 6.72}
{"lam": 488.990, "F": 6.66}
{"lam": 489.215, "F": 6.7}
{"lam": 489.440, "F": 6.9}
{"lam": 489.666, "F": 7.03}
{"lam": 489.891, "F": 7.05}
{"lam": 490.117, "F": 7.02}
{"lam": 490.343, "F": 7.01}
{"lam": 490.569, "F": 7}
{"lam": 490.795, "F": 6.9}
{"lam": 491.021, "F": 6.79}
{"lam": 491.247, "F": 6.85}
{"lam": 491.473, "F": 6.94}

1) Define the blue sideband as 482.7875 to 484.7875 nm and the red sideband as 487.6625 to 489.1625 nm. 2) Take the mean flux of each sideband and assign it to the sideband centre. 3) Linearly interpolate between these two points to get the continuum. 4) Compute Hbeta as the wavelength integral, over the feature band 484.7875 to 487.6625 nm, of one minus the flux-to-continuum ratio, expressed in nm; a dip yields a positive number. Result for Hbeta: 0.318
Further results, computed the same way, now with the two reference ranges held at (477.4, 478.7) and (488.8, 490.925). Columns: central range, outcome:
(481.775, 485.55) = 0.02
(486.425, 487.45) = 0.10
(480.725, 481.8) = 0.00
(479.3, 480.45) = 0.00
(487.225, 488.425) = 0.04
